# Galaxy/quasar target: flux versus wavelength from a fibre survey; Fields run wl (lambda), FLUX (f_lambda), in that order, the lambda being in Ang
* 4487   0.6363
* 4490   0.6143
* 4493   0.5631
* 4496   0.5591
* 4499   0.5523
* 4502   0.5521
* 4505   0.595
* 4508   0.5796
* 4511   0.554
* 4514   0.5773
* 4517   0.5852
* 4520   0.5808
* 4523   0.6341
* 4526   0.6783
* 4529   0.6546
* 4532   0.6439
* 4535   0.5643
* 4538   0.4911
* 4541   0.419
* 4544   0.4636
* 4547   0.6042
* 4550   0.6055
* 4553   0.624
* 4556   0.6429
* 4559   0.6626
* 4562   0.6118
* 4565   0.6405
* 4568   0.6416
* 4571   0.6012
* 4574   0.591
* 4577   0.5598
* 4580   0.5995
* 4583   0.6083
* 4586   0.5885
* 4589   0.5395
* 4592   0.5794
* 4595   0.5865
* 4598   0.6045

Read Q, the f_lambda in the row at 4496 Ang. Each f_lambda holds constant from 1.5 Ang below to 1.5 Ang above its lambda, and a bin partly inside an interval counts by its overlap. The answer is 0.5591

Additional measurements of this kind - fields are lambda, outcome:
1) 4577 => 0.5598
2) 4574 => 0.591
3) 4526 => 0.6783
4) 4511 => 0.554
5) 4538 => 0.4911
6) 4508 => 0.5796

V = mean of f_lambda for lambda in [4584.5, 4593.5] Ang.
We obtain 0.569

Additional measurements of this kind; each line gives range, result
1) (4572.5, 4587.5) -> 0.589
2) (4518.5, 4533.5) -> 0.638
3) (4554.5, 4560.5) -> 0.653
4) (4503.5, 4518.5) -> 0.578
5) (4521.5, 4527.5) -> 0.656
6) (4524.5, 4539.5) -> 0.606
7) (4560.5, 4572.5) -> 0.624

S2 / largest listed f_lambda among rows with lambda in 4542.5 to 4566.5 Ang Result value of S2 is 0.6626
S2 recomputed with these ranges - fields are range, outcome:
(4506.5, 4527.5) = 0.6783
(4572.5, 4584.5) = 0.6083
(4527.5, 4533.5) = 0.6546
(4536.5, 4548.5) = 0.6042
